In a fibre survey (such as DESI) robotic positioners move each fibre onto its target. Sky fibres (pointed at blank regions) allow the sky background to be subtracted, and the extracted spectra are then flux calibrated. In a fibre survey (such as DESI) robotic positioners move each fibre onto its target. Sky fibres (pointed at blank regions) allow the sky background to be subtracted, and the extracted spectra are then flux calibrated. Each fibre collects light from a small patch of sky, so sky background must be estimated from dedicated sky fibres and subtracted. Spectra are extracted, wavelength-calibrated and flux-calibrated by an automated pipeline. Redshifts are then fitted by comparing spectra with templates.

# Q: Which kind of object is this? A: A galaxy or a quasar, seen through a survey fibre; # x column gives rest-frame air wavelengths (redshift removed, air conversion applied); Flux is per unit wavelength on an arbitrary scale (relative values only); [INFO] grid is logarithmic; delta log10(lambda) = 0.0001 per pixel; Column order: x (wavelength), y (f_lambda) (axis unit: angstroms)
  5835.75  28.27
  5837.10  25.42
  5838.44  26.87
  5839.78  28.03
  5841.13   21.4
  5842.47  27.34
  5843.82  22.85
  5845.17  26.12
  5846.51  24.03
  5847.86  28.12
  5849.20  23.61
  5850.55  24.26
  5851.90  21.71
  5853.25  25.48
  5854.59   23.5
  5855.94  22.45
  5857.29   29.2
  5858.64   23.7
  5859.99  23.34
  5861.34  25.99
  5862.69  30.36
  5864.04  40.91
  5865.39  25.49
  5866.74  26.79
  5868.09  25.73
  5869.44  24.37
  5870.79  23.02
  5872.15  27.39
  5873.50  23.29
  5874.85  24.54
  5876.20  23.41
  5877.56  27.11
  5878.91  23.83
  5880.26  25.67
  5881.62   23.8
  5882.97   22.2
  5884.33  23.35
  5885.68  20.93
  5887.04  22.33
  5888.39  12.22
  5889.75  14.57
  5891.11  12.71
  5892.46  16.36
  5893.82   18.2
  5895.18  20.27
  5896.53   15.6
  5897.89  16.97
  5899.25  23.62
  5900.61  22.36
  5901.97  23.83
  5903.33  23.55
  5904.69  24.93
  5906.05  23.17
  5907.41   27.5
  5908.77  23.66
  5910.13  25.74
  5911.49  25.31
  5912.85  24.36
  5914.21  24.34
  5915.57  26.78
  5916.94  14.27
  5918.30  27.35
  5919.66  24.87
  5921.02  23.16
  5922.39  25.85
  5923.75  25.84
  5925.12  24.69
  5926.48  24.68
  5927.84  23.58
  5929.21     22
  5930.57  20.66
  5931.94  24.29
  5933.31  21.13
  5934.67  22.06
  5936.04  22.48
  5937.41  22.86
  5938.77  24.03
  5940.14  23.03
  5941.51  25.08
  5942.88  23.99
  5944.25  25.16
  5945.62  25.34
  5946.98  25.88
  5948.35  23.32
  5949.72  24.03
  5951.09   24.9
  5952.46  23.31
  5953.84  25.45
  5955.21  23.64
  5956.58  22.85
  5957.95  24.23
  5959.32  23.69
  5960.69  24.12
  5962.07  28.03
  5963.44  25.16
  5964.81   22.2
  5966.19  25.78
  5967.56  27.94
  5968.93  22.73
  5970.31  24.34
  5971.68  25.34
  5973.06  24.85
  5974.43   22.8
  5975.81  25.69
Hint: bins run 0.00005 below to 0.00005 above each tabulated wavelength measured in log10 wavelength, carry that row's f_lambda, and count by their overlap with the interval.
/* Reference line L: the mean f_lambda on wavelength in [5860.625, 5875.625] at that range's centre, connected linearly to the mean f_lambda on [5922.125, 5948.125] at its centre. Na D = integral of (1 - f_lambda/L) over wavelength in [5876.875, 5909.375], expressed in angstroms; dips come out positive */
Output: 5.82 angstroms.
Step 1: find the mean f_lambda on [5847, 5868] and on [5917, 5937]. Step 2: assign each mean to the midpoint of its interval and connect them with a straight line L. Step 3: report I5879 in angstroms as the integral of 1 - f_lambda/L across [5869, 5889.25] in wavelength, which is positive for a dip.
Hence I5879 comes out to 1.9 angstroms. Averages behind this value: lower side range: 26.3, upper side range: 23.5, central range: 23.1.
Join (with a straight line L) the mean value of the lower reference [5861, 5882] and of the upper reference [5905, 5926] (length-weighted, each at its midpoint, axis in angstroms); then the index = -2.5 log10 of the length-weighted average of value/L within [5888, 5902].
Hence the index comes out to 0.39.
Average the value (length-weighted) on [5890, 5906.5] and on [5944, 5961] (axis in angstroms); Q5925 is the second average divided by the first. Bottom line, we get 1.22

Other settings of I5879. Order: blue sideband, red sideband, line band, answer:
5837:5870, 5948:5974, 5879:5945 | 7.1 angstroms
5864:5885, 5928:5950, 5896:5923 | 0.9 angstroms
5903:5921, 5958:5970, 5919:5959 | 1.2 angstroms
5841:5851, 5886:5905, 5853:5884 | -4.9 angstroms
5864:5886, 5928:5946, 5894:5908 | 1.3 angstroms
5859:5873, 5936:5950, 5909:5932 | 1.0 angstroms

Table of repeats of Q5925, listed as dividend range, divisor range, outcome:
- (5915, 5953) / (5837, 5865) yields 0.91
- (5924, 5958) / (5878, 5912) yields 1.11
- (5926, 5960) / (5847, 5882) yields 0.92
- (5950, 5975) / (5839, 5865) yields 0.95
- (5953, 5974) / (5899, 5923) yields 1.02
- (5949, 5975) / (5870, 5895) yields 1.15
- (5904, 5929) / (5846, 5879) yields 0.95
